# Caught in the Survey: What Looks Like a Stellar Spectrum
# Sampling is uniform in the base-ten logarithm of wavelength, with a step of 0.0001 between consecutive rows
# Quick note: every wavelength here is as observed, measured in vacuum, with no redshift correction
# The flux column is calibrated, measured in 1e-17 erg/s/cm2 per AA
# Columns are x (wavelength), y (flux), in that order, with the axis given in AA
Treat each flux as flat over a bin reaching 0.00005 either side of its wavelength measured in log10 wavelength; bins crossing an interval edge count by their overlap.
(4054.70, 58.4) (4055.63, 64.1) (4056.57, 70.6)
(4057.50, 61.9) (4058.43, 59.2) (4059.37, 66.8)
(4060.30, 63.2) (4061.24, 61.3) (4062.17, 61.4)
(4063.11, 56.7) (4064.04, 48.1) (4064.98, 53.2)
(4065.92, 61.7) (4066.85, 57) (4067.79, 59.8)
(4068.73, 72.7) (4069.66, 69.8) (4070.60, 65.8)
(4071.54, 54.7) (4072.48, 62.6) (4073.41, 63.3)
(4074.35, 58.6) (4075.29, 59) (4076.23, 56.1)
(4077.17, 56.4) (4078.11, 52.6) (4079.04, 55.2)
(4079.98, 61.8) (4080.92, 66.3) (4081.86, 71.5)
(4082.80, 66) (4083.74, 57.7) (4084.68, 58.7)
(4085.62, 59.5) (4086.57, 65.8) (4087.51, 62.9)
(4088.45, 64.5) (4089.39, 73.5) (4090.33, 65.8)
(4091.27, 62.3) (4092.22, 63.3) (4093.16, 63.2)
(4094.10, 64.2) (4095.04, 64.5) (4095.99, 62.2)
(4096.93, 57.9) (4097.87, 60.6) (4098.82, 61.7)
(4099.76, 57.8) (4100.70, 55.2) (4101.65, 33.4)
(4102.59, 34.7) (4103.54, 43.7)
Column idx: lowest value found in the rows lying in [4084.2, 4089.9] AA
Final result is 58.7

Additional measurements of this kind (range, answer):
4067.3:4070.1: 59.8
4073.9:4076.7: 56.1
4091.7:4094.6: 63.2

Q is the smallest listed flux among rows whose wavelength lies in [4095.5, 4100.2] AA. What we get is 57.8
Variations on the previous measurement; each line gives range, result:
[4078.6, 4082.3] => 55.2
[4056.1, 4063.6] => 56.7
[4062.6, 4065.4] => 48.1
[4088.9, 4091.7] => 62.3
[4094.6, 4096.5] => 62.2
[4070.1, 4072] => 54.7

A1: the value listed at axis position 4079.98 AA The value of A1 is 61.8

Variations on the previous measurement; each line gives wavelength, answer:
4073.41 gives 63.3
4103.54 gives 43.7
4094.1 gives 64.2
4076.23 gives 56.1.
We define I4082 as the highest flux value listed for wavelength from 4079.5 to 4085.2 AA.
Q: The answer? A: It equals 71.5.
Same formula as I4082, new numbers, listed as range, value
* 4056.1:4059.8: 70.6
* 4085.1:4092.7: 73.5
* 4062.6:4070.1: 72.7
